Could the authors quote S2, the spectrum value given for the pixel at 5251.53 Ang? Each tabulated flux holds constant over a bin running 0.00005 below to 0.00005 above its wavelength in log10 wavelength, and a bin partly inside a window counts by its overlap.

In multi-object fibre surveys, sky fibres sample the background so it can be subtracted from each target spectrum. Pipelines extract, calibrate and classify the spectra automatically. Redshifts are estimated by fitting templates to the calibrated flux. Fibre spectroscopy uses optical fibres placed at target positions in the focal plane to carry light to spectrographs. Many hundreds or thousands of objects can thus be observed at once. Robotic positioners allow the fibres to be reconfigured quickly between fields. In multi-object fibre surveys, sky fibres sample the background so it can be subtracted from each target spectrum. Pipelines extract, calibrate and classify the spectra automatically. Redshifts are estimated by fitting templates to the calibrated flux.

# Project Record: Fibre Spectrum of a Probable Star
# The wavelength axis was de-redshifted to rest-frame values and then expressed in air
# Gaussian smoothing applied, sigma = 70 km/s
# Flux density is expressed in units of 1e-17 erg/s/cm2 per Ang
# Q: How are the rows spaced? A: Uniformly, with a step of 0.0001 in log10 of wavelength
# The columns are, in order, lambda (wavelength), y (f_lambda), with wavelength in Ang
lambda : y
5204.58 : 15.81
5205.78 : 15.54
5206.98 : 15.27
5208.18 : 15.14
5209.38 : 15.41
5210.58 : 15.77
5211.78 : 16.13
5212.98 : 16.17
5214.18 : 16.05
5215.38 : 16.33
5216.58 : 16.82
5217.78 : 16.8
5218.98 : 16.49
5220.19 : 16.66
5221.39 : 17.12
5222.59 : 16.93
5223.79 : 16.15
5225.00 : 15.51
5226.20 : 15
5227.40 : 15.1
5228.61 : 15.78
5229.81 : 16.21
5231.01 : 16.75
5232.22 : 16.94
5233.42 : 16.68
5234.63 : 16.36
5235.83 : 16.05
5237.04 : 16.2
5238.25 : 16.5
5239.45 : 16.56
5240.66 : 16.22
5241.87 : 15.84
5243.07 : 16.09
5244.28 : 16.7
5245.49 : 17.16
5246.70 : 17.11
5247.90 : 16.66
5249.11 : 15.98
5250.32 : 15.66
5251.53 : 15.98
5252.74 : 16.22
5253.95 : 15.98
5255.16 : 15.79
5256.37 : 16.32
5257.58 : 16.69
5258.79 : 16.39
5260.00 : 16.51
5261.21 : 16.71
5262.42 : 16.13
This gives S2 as 15.98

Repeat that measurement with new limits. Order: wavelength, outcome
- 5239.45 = 16.56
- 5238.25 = 16.5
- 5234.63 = 16.36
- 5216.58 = 16.82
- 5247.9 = 16.66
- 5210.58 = 15.77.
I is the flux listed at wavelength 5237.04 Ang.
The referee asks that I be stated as 16.2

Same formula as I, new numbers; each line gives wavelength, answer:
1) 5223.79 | 16.15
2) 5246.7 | 17.11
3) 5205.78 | 15.54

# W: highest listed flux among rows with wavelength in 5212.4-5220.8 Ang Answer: 16.82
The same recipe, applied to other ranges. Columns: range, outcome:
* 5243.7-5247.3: 17.16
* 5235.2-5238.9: 16.5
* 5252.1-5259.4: 16.69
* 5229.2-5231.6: 16.75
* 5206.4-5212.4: 16.13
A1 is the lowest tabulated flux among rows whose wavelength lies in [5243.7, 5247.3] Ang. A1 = 16.7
